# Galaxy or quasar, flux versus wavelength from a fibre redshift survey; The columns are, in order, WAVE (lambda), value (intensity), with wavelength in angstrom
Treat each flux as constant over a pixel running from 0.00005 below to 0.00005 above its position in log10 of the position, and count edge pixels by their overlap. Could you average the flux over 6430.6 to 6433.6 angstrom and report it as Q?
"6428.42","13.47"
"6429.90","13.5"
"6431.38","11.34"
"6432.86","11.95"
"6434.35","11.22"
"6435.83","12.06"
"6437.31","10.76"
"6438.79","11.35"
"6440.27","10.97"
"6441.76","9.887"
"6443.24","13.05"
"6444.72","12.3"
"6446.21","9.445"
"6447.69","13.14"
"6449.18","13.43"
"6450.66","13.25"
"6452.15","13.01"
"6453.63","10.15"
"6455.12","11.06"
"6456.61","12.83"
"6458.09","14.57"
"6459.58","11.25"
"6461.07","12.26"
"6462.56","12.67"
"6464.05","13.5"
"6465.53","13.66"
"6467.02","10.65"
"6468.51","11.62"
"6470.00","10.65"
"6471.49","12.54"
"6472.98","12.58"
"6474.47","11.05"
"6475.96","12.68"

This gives 11.7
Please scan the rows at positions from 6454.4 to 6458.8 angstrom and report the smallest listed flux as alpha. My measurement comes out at 11.06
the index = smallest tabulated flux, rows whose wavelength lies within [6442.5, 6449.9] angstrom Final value 9.445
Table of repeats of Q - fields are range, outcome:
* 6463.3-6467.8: 12.6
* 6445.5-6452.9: 12.5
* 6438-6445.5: 11.5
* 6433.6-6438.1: 11.3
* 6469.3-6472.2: 11.6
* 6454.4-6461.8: 12.4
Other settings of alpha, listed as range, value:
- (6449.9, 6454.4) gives 10.15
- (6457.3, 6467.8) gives 10.65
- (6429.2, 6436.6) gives 11.22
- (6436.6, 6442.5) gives 9.887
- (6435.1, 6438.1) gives 10.76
